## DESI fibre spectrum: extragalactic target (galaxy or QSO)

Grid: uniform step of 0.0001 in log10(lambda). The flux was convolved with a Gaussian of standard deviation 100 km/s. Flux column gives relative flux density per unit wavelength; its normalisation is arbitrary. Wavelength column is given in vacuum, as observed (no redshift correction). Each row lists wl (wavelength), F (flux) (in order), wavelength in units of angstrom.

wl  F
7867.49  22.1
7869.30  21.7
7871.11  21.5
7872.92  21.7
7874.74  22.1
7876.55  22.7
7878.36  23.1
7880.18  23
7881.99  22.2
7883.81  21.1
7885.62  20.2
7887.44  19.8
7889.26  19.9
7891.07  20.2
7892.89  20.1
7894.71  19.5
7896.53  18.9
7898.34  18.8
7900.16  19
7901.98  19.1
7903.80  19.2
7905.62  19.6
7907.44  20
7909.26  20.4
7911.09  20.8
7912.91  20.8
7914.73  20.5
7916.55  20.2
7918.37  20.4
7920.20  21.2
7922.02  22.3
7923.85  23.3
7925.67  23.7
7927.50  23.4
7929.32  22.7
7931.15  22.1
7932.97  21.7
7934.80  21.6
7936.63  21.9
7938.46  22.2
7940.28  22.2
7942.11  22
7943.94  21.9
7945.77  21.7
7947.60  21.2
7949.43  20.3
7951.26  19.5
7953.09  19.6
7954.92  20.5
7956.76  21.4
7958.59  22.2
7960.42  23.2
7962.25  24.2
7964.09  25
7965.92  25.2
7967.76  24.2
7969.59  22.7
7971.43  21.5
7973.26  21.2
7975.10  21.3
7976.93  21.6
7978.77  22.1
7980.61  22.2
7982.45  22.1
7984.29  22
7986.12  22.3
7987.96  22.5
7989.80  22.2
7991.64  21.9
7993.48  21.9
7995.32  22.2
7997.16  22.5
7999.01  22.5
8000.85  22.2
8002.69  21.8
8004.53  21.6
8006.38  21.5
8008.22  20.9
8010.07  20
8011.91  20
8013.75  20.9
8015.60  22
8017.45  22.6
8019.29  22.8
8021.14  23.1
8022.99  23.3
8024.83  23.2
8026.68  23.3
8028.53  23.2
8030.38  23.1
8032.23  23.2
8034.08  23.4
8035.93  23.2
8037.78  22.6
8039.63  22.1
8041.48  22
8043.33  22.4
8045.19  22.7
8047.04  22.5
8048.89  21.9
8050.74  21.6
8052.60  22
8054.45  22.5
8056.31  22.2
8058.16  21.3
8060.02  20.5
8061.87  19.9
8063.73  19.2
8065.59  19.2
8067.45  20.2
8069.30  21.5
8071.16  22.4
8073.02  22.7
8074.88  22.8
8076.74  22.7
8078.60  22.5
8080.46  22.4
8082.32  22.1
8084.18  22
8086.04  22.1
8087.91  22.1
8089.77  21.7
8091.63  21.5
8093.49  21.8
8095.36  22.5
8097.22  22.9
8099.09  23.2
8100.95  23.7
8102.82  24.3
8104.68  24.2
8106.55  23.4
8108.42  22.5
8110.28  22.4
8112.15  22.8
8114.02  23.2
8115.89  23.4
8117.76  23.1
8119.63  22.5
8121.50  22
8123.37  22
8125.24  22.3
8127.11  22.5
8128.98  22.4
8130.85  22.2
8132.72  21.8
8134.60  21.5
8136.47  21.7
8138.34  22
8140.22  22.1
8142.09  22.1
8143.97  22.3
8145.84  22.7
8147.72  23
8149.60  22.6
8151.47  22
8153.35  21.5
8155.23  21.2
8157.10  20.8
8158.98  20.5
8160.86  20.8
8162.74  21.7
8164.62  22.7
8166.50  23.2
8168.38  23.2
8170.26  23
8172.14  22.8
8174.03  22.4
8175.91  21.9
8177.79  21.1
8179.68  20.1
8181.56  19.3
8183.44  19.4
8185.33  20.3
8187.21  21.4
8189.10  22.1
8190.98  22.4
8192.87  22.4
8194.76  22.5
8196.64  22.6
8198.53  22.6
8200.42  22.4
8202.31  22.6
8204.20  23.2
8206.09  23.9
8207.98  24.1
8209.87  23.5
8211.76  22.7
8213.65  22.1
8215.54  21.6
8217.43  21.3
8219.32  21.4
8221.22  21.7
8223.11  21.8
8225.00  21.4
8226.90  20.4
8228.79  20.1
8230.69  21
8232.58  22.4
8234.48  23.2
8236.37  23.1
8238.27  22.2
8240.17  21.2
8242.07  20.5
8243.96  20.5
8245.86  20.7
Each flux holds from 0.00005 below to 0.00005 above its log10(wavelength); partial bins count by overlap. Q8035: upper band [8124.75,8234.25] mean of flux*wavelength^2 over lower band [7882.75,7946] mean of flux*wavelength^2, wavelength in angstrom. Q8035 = 1.12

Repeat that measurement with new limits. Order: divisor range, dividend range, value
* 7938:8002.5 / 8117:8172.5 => 1.05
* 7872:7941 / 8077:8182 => 1.12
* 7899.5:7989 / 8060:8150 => 1.07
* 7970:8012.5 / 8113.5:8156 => 1.06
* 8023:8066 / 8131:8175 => 1.03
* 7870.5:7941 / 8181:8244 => 1.12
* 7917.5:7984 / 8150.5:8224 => 1.05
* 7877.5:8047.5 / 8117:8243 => 1.07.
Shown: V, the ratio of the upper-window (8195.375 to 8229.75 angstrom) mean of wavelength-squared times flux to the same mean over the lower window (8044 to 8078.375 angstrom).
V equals 1.1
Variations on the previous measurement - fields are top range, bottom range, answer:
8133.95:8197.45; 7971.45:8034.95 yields 1.03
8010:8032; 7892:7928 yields 1.12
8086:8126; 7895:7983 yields 1.10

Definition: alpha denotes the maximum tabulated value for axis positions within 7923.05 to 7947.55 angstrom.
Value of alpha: 23.7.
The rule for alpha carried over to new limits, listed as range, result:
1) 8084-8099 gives 22.9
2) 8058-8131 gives 24.3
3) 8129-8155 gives 23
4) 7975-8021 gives 22.8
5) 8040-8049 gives 22.7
